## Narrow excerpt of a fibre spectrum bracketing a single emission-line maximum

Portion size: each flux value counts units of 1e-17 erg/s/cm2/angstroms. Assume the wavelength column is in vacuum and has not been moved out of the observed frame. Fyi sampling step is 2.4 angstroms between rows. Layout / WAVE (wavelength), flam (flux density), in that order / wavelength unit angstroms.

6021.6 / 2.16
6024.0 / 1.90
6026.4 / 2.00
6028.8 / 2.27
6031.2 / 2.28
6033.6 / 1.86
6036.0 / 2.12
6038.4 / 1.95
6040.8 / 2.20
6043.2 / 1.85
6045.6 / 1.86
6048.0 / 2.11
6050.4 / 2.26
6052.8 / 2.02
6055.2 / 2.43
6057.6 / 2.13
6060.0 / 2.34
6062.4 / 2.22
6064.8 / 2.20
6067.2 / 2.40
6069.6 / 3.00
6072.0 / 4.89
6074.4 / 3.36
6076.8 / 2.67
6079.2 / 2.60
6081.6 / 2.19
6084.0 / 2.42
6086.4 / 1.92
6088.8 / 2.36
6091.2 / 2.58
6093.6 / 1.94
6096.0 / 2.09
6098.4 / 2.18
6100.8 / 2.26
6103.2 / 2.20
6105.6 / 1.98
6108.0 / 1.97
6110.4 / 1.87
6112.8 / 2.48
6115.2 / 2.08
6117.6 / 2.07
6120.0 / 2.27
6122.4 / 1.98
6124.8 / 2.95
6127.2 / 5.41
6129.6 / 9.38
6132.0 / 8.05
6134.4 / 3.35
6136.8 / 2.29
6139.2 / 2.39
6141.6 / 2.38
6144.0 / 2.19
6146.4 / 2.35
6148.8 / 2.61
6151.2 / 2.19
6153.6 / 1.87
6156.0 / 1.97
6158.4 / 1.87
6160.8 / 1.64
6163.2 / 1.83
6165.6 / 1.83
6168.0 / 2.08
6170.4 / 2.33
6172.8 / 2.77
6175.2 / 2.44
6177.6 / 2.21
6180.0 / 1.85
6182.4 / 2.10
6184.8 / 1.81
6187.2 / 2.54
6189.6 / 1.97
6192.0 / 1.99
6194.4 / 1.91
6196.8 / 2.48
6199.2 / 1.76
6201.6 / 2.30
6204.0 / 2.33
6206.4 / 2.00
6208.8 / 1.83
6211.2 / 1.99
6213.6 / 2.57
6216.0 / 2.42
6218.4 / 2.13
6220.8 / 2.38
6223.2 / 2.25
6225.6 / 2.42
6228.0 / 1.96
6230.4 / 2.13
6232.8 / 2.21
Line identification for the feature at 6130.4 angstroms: [O III] 5007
